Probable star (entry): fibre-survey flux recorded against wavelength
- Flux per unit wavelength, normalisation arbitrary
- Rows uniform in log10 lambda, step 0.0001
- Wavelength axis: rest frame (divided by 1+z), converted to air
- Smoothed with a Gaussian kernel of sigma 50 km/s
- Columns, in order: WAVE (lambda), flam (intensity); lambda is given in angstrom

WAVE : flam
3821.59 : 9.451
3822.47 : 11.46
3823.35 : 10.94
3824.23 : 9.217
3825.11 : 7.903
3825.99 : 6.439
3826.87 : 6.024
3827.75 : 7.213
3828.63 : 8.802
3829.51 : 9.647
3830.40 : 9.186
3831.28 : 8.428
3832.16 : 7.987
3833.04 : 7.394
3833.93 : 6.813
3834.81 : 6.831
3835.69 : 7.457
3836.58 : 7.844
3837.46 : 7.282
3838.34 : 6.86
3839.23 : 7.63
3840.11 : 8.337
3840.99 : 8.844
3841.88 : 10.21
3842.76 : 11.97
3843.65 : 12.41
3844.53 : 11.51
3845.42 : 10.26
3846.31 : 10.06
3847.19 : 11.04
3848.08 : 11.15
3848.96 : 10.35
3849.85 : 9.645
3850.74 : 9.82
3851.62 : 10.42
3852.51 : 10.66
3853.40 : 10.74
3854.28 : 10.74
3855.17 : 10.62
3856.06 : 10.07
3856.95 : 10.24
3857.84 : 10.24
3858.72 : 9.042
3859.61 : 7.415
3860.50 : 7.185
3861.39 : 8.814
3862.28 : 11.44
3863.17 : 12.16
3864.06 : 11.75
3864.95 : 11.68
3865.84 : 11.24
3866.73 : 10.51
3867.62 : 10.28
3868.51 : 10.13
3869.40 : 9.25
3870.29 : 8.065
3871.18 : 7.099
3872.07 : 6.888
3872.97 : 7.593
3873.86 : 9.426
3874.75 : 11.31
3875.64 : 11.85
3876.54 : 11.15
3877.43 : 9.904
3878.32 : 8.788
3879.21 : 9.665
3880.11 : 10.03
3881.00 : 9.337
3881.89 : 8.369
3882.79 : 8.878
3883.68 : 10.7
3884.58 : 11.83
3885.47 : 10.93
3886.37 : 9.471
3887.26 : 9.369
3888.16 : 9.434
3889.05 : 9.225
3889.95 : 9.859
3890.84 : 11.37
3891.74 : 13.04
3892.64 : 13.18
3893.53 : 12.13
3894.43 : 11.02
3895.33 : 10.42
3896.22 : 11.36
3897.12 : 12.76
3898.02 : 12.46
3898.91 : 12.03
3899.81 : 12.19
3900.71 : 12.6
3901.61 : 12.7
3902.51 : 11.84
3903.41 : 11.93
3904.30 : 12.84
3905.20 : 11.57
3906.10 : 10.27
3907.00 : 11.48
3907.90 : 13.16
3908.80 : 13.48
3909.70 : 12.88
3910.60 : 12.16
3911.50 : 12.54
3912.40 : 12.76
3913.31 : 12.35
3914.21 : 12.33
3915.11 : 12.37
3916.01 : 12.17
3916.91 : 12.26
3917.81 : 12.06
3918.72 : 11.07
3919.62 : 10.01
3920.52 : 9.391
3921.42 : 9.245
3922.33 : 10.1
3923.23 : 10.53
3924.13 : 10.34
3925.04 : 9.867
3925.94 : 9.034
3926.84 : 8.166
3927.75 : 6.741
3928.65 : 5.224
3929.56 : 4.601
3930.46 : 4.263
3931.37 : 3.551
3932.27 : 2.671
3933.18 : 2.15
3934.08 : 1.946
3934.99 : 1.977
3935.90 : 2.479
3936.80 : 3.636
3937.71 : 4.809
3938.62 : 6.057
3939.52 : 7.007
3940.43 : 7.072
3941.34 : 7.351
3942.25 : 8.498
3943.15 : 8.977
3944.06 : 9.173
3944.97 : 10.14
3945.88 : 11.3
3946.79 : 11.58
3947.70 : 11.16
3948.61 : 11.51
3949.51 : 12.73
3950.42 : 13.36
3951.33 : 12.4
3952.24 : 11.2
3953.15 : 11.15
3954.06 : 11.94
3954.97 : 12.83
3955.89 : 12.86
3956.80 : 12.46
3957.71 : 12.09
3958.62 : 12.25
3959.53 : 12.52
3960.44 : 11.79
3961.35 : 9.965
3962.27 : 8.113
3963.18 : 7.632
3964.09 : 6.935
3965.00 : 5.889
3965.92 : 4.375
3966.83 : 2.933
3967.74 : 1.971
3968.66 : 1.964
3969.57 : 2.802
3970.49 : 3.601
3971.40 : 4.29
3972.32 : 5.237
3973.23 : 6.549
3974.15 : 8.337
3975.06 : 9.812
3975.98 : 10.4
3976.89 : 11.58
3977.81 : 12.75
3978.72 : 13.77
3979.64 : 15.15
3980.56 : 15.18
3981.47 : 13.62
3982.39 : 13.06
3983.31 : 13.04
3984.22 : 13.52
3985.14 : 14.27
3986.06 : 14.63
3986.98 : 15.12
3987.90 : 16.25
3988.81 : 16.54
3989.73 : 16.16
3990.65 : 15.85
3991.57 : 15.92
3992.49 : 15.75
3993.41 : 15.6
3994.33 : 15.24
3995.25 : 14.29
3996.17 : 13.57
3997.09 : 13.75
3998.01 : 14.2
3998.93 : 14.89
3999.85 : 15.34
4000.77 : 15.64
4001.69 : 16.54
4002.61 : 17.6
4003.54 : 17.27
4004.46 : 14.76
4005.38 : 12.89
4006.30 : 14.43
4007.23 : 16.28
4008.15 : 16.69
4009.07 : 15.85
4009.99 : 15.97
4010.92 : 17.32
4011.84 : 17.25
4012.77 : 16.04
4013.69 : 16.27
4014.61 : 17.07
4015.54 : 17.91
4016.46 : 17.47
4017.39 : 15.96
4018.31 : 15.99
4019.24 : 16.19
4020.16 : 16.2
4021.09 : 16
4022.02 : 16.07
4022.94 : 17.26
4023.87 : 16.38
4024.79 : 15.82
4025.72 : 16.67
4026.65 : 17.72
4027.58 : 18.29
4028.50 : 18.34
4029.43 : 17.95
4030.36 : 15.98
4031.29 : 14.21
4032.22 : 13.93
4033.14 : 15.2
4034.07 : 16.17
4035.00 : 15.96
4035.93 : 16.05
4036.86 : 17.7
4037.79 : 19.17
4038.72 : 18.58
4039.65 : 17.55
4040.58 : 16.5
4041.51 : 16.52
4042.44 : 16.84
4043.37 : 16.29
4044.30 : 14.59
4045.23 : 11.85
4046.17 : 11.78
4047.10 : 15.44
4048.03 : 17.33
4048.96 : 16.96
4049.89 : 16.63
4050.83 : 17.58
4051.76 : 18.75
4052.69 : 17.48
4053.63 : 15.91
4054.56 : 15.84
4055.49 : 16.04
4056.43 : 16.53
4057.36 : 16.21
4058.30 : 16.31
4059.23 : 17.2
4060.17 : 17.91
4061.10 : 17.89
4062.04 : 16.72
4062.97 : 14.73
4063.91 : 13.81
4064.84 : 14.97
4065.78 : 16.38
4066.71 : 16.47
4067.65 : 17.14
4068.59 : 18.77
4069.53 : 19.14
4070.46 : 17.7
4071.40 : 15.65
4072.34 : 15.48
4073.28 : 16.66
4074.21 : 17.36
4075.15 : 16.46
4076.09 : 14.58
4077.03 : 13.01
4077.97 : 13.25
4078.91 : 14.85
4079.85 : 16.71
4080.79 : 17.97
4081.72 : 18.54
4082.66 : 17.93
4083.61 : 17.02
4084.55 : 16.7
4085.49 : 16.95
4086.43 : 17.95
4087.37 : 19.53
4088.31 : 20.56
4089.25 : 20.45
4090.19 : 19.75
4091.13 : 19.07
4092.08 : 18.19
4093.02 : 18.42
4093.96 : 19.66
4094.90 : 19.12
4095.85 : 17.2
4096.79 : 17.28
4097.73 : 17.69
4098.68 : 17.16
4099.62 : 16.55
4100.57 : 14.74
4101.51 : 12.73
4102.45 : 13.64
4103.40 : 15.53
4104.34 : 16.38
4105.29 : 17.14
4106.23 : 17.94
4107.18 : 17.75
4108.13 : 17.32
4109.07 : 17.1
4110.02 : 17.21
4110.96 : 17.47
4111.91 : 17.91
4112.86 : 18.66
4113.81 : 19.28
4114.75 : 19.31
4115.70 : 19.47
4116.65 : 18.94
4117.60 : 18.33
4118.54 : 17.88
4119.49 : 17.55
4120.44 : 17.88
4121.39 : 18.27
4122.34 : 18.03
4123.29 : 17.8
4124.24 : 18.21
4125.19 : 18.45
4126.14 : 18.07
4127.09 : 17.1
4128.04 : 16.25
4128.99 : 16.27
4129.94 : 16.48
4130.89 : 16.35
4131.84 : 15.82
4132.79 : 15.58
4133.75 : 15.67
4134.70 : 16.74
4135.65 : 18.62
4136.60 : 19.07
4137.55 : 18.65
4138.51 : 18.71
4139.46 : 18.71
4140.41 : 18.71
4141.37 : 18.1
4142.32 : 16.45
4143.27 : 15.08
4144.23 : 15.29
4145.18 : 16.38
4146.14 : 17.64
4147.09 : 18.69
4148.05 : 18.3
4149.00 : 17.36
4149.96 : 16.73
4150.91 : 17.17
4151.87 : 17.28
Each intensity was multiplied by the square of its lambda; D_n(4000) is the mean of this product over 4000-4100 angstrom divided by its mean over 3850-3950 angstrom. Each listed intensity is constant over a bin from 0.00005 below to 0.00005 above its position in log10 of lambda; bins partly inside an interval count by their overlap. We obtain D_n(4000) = 1.8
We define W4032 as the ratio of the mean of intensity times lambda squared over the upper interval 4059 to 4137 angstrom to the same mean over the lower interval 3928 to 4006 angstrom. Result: 1.76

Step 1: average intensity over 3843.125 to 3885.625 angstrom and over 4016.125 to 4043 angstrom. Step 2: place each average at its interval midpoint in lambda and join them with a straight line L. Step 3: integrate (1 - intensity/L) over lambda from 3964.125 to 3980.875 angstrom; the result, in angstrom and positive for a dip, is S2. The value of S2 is 8.0 angstrom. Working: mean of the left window 10.1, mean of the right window 16.6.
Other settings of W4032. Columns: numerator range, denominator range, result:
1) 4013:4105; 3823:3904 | 1.86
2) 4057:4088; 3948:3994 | 1.59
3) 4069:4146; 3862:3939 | 1.96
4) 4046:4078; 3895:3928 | 1.55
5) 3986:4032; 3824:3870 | 1.85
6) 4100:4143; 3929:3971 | 2.43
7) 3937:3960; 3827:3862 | 1.19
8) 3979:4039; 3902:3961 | 1.70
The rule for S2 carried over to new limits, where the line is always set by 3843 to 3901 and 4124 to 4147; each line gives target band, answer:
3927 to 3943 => 9.55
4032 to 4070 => -3.58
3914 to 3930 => 2.66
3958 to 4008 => 5.31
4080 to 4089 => -1.28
